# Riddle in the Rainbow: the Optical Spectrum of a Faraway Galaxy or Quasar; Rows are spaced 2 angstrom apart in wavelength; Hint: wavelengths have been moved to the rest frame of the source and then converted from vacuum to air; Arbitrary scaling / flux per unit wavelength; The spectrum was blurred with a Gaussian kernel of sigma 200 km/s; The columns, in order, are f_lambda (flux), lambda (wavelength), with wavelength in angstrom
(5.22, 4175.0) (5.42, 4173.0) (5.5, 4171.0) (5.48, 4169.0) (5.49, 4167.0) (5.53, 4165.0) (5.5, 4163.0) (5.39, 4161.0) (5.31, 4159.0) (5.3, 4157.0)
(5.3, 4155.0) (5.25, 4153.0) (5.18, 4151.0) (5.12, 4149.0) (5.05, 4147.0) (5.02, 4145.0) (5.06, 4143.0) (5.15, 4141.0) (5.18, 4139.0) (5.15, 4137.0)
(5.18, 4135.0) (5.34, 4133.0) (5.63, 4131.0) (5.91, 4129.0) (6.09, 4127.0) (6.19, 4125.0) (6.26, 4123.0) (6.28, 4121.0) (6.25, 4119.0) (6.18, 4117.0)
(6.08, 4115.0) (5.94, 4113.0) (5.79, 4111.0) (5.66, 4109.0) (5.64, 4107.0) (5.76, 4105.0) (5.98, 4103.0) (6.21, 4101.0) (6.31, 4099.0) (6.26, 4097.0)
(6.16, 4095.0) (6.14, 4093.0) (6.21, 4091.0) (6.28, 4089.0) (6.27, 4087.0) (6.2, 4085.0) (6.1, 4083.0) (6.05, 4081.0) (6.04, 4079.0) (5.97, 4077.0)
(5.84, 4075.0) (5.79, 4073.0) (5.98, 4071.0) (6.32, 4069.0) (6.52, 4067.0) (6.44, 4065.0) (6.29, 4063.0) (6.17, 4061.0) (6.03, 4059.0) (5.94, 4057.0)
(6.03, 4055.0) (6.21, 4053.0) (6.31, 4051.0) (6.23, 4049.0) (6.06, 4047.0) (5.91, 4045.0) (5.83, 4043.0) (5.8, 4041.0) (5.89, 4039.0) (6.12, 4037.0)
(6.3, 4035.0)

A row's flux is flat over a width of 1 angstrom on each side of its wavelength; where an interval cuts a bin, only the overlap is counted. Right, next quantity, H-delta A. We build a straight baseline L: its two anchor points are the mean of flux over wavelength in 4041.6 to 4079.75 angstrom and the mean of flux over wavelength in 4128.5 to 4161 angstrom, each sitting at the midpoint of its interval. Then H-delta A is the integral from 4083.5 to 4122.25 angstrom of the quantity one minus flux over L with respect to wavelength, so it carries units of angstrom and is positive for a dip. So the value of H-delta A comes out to -2.82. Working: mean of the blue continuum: 6.1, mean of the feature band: 6.09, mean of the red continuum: 5.25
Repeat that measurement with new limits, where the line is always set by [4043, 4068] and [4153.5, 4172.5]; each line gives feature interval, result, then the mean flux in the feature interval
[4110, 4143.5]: -0.5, 5.75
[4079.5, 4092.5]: -0.5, 6.18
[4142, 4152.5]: 0.8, 5.09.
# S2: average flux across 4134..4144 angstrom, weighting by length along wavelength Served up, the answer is 5.14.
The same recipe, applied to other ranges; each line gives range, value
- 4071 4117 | 6.03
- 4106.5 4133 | 5.97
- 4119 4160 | 5.47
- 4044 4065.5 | 6.14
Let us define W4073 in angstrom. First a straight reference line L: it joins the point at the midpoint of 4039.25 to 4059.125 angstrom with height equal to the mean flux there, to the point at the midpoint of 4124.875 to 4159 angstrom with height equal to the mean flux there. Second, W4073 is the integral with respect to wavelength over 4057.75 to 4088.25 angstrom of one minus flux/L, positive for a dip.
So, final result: -1.5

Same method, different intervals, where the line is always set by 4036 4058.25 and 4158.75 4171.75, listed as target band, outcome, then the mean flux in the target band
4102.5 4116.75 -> -0.3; 5.85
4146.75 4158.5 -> 0.7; 5.21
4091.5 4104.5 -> -0.8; 6.16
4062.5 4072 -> -0.6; 6.31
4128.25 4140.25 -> 0.5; 5.38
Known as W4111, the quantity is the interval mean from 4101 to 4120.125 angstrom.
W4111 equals 5.94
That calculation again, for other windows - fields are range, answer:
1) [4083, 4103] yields 6.21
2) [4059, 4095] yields 6.15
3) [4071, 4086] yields 6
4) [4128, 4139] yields 5.42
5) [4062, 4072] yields 6.31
